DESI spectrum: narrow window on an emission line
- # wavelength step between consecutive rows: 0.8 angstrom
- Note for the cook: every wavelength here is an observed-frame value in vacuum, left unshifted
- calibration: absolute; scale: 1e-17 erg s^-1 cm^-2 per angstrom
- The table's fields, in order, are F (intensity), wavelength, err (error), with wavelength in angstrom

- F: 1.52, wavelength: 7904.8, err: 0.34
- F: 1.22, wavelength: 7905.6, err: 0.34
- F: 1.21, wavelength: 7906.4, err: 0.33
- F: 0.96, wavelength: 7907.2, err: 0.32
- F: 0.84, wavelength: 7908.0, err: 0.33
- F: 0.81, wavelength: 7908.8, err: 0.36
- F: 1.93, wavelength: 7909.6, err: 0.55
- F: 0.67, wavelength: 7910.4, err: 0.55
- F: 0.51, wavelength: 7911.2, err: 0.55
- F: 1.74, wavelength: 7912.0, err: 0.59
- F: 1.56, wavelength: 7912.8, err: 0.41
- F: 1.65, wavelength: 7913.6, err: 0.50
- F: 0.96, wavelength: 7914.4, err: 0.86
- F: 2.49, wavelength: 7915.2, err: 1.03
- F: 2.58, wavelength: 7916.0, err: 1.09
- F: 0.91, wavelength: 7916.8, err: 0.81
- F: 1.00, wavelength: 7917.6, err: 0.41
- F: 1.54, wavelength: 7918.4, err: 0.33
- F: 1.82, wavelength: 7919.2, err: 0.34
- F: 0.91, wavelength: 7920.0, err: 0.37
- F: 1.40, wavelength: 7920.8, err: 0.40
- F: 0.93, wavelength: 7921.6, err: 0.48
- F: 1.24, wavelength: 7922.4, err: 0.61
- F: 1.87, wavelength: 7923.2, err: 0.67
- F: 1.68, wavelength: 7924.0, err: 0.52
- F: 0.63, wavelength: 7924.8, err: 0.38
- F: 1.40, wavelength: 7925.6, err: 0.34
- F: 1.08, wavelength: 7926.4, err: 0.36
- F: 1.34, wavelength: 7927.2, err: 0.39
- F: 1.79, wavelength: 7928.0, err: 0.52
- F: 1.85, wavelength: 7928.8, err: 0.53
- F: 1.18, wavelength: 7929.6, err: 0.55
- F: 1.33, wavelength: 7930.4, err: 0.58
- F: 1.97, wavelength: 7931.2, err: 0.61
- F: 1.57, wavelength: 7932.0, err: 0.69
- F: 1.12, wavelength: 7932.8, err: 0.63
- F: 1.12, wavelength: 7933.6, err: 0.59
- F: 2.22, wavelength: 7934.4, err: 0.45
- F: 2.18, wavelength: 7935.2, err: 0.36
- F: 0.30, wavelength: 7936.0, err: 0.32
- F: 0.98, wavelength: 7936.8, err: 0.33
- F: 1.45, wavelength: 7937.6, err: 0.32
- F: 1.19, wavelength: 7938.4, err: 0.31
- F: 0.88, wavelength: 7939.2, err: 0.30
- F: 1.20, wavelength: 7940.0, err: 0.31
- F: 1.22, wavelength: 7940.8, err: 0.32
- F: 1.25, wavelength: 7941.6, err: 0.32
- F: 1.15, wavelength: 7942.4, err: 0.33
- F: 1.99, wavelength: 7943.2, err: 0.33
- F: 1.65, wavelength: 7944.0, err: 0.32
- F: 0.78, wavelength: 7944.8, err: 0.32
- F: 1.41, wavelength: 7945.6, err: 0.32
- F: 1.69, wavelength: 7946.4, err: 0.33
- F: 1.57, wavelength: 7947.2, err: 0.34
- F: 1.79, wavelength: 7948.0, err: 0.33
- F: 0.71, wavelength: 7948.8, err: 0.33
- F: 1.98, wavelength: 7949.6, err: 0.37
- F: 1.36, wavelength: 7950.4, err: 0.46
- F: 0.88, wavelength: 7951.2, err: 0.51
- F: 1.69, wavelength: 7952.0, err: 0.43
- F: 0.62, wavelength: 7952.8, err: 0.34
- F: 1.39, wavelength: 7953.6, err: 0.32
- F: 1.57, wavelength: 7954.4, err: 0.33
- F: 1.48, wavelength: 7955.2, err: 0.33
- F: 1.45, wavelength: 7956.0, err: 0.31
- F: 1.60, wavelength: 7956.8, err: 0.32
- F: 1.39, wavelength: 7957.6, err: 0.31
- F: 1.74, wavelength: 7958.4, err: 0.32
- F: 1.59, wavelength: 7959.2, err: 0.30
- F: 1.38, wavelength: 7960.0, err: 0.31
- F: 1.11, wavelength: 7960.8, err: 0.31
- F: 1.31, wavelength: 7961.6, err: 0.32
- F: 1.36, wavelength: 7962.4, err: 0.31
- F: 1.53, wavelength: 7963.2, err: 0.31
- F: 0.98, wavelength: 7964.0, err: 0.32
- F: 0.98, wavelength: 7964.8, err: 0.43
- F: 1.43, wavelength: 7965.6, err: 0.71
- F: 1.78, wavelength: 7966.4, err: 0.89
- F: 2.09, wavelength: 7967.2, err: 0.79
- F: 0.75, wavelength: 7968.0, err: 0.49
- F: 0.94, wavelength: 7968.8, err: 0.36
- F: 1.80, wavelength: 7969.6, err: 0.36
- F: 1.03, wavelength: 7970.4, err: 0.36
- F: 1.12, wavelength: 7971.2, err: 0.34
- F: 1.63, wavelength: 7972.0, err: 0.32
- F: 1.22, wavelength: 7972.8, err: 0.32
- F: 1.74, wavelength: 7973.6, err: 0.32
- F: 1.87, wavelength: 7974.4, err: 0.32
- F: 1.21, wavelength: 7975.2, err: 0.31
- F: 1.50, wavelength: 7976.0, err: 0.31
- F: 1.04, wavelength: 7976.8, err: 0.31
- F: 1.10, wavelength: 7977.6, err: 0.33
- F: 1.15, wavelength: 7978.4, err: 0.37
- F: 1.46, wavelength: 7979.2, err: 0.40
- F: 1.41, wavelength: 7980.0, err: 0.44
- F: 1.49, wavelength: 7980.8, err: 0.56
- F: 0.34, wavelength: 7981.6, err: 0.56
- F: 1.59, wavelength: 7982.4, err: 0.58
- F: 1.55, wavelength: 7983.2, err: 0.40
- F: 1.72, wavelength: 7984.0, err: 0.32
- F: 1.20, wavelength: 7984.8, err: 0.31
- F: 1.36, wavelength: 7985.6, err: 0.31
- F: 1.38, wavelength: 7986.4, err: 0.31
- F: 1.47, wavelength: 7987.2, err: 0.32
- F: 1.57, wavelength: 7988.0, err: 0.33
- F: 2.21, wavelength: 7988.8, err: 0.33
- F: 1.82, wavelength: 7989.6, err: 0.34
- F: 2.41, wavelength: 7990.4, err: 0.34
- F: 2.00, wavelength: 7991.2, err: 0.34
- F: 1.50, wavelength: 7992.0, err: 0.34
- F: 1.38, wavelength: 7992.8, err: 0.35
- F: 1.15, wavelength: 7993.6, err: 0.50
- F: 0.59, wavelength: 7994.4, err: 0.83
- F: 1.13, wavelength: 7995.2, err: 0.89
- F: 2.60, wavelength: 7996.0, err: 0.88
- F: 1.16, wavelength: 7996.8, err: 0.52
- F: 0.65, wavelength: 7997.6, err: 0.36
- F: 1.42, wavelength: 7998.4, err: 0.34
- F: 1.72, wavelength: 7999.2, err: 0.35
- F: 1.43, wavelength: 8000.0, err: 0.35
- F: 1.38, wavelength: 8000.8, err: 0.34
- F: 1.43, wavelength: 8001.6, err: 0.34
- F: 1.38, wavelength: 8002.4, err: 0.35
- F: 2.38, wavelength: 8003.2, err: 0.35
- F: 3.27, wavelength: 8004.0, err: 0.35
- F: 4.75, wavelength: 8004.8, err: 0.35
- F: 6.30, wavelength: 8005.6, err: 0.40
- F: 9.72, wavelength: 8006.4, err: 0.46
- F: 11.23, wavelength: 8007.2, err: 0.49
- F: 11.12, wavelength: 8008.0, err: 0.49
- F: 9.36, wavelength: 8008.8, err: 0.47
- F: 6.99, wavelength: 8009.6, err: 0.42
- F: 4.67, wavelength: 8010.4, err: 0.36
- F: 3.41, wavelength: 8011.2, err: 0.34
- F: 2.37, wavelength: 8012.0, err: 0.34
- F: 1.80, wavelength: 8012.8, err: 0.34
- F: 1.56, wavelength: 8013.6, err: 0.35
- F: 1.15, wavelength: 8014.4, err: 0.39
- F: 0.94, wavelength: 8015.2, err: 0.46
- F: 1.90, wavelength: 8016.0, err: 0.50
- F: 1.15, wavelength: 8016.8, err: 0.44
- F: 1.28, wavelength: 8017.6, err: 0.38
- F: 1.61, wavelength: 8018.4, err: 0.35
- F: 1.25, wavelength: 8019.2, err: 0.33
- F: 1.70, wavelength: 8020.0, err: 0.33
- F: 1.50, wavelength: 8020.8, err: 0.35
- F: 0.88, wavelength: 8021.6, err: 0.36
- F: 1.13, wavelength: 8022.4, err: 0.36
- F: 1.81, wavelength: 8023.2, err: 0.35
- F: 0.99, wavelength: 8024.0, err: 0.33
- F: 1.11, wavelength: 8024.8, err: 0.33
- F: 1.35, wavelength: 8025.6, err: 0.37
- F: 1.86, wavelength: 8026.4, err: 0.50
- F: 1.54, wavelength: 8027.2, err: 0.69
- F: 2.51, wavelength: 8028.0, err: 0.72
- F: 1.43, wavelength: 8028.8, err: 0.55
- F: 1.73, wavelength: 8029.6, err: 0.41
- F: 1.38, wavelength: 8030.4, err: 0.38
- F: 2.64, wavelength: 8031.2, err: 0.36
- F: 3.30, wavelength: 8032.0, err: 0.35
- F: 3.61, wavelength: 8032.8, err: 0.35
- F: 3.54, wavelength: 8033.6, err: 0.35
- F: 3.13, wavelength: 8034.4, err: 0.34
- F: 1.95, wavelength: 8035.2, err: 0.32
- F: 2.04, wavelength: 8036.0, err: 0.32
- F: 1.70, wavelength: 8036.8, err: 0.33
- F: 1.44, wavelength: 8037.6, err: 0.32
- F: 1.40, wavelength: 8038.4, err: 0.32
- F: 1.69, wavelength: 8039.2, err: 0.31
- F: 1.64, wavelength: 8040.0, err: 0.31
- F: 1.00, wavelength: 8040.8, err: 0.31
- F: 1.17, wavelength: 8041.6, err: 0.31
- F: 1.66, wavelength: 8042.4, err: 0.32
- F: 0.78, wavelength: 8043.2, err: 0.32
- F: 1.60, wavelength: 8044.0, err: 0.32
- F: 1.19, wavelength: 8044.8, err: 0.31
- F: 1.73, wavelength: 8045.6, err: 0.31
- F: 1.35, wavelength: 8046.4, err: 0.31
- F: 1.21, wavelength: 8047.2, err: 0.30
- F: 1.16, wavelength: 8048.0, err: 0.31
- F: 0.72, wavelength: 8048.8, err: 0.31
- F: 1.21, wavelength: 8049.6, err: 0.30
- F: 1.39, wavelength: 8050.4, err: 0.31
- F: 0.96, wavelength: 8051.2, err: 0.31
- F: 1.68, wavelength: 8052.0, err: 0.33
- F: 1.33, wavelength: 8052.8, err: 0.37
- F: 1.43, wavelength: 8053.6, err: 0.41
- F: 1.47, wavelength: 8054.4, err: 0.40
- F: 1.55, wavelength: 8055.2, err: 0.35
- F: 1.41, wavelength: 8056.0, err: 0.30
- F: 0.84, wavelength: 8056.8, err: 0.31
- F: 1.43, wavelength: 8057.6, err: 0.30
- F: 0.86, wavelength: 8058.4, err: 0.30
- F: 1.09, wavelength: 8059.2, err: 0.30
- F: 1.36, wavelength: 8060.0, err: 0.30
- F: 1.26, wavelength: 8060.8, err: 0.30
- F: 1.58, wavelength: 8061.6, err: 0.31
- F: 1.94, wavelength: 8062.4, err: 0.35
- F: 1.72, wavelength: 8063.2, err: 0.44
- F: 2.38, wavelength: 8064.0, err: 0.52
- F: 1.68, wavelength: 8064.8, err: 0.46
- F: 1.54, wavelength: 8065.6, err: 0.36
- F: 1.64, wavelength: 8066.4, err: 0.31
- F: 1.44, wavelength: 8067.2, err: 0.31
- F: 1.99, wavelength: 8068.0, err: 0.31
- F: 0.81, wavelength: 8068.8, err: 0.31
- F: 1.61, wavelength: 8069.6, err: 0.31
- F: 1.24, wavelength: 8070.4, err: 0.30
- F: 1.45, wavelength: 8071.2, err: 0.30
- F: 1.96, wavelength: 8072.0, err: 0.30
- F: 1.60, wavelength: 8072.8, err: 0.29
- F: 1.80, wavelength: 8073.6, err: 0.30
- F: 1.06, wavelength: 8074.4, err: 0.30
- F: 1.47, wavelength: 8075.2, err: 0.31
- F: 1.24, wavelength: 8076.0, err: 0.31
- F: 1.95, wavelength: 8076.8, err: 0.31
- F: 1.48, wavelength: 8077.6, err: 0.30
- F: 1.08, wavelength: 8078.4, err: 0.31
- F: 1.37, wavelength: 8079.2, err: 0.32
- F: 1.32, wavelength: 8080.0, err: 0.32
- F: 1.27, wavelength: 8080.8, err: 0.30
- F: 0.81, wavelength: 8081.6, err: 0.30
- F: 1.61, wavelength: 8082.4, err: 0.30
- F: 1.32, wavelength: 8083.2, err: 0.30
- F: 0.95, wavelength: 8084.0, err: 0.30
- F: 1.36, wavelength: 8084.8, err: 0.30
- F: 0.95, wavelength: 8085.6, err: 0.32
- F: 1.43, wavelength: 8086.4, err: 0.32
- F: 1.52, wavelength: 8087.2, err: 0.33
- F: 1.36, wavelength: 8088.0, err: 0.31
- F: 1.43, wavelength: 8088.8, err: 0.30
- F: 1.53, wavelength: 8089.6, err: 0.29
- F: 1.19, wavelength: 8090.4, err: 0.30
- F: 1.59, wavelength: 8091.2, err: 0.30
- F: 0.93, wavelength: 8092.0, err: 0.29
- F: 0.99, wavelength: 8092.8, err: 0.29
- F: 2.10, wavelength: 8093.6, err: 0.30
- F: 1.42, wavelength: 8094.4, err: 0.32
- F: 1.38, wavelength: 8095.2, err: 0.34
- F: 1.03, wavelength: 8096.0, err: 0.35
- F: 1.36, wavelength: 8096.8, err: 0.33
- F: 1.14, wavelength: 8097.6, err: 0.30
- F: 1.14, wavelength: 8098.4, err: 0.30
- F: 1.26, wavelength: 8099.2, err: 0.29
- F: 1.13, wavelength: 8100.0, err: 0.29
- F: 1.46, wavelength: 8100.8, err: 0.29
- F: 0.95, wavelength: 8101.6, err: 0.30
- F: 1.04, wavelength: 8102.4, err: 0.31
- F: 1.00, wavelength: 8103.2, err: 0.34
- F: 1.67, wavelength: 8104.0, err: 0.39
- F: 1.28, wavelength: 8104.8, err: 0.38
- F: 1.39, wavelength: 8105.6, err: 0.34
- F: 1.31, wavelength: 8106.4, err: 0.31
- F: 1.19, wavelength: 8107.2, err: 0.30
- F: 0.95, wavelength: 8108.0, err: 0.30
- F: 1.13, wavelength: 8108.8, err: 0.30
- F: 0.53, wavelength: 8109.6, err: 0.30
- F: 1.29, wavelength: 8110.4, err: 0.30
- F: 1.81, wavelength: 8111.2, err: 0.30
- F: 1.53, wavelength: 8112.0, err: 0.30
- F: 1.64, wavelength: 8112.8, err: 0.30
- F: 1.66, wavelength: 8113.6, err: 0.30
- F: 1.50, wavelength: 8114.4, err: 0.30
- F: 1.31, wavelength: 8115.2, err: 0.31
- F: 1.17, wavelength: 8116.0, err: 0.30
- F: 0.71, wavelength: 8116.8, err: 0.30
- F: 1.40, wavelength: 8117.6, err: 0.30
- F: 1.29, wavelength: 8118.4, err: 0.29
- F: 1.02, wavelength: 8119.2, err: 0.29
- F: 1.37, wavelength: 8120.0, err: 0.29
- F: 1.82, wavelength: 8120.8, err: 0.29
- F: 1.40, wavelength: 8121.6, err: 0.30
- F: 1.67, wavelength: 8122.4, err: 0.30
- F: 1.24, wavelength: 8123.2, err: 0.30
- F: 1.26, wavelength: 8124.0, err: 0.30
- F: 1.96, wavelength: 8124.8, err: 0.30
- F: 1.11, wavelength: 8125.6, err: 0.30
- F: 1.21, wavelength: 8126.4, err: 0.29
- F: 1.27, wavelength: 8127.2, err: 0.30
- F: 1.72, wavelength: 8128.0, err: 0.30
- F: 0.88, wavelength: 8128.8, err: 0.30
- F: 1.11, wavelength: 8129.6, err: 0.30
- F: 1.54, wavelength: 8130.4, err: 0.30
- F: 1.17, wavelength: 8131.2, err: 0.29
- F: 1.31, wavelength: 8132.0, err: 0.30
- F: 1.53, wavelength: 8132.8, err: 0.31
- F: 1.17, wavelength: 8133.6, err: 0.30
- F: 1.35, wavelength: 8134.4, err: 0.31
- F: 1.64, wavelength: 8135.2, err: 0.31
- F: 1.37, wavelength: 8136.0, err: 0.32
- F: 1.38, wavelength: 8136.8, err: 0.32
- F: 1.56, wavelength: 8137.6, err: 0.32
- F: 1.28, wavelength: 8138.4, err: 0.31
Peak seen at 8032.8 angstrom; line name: [N II] 6583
